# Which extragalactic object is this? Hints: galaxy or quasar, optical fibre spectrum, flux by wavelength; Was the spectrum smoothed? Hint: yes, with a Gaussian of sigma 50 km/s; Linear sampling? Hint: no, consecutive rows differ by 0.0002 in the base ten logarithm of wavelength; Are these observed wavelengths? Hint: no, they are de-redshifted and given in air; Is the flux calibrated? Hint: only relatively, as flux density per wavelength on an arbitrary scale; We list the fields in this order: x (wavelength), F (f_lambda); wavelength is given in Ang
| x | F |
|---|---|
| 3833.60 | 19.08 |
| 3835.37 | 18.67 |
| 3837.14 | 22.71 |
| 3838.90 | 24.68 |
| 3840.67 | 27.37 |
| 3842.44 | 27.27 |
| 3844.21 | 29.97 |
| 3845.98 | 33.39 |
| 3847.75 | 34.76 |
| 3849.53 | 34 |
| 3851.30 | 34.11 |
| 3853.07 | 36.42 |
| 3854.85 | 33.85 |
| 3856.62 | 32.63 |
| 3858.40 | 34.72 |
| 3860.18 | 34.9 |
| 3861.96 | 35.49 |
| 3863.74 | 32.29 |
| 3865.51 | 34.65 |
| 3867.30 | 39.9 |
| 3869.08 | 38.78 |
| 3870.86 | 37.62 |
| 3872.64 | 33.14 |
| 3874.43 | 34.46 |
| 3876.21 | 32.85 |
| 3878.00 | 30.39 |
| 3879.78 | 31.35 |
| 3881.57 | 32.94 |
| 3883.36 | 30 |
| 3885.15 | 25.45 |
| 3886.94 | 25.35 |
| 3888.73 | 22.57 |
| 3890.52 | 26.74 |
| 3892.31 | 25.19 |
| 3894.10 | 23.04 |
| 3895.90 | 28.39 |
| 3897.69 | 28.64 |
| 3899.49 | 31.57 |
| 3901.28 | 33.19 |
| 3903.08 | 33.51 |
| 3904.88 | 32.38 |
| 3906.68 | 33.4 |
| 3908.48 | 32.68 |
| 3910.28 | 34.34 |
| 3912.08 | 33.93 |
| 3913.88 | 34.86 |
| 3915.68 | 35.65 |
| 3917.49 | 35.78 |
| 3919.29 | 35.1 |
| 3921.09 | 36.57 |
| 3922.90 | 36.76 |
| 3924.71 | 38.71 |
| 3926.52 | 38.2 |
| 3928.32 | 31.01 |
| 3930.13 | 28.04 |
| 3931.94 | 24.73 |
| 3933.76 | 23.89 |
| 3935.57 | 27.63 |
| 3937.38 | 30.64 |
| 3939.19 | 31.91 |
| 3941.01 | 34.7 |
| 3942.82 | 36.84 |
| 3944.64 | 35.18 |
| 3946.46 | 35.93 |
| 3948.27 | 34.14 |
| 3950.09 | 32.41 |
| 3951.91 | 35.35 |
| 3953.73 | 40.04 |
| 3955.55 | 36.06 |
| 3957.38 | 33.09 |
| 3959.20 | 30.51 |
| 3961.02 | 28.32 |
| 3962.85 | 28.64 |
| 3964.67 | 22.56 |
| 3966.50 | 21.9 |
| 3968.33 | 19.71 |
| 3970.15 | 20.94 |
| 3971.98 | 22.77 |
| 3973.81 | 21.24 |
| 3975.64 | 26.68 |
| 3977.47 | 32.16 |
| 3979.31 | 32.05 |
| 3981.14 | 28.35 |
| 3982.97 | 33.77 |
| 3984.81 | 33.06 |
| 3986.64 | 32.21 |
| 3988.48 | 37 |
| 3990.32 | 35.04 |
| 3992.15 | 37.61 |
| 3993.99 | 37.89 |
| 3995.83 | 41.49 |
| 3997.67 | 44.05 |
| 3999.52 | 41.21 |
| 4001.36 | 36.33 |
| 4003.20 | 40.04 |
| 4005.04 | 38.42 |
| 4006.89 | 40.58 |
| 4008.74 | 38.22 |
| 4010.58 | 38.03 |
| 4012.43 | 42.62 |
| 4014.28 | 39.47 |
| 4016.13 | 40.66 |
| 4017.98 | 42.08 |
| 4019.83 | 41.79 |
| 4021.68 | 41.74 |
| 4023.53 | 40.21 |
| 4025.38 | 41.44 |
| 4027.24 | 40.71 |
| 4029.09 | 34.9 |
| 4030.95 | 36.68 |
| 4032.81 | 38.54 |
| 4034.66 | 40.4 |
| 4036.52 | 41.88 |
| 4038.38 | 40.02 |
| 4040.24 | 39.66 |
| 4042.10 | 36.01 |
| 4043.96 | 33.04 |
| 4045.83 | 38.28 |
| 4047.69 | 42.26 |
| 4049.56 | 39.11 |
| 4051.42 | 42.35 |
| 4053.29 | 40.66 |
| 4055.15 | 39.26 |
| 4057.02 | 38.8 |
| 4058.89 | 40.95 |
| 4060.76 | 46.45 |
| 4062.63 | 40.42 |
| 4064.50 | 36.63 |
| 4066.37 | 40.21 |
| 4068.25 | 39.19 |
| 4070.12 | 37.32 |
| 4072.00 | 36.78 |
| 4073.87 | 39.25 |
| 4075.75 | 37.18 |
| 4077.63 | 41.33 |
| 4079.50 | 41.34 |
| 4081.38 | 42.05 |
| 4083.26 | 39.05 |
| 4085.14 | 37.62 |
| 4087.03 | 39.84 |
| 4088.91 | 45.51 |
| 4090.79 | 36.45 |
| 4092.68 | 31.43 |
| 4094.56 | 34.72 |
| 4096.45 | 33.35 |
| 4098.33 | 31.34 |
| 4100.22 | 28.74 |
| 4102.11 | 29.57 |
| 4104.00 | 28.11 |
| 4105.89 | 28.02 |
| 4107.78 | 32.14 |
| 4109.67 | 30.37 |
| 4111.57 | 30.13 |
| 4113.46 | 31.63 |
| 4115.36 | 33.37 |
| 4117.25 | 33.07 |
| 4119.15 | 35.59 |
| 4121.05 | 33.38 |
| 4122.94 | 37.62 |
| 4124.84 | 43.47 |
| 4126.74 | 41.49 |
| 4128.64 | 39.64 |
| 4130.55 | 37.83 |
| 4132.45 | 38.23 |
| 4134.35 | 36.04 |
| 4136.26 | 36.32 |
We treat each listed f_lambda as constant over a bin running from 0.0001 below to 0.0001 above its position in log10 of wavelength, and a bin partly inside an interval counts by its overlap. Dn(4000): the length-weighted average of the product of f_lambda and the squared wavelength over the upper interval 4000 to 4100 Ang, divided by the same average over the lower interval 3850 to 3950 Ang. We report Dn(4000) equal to 1.30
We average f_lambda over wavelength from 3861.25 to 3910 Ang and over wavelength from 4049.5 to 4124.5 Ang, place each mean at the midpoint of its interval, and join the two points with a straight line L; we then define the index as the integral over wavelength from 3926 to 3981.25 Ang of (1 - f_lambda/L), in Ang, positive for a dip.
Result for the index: 5.4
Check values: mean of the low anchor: 31.3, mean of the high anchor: 36.5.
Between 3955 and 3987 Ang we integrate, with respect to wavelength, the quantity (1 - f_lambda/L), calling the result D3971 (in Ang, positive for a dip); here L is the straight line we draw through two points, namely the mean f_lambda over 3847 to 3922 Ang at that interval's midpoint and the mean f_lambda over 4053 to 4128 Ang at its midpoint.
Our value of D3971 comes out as 6.0 Ang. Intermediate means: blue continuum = 32.6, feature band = 27.8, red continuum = 36.6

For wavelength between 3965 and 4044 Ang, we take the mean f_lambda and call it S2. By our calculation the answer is 35.8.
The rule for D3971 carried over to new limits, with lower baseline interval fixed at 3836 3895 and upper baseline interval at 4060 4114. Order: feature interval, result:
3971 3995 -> 1.6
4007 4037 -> -4.6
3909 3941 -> -0.3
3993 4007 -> -2.4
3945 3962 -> -0.4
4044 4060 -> -2.1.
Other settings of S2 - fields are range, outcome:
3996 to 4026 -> 40.4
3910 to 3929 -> 35.6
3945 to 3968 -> 31.4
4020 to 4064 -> 39.7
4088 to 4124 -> 32.9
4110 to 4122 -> 32.7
